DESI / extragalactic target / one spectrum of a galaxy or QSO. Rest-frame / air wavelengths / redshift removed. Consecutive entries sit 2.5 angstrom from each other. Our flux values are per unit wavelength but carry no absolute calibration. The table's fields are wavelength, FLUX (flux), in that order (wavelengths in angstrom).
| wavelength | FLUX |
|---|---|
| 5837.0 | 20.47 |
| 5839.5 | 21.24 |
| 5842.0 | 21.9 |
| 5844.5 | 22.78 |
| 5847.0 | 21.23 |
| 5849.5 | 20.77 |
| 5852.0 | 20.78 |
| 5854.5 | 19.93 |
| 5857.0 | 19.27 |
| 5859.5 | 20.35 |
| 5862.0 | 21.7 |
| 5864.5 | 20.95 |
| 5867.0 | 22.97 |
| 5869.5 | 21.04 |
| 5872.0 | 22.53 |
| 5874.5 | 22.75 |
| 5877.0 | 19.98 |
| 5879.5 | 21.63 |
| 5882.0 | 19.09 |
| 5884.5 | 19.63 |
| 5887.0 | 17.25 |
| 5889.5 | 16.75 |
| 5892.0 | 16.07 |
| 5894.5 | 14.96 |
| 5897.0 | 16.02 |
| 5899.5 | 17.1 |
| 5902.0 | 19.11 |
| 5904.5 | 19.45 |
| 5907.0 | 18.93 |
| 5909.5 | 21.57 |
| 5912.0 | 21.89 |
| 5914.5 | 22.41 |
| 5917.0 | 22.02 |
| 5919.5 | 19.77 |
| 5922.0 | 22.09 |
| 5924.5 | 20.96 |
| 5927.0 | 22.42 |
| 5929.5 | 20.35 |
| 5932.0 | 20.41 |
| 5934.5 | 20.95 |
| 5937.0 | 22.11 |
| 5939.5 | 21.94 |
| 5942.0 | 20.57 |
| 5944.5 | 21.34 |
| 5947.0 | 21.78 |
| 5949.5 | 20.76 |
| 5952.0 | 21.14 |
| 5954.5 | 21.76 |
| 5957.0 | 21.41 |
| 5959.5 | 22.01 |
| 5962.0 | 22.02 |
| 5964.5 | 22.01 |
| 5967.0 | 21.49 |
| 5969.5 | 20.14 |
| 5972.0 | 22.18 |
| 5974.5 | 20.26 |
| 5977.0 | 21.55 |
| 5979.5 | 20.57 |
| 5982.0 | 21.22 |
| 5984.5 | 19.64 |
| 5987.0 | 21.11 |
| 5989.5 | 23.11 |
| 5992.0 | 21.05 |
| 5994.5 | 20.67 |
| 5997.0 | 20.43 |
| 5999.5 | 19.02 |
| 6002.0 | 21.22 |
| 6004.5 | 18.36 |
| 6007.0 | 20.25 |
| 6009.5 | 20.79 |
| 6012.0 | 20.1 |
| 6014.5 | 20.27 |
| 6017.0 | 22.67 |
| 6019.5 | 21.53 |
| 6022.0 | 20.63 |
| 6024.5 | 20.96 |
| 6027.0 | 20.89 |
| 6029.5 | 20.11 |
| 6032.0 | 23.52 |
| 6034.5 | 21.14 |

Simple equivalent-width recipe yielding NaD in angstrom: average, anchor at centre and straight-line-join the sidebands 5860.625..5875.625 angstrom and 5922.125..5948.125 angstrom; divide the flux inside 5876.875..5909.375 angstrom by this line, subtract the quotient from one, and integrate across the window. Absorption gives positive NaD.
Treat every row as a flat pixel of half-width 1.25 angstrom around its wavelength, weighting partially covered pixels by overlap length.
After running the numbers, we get 5.3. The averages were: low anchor 22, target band 18.2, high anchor 21.3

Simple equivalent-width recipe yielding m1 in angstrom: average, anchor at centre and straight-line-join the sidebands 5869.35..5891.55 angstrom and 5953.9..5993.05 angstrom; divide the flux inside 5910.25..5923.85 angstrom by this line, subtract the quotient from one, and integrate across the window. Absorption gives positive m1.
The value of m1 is -0.8 angstrom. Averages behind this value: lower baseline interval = 19.9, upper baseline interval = 21.3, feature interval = 21.6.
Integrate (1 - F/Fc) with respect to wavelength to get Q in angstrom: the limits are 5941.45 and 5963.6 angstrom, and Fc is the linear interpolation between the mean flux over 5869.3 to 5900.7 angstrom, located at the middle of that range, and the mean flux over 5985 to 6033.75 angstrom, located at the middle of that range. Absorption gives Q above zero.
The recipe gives -1.7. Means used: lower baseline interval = 18.8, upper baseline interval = 20.9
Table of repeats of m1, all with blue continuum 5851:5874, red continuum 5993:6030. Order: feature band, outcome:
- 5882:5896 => 2.60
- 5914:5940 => -0.61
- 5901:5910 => 0.57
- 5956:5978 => -0.79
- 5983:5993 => -0.29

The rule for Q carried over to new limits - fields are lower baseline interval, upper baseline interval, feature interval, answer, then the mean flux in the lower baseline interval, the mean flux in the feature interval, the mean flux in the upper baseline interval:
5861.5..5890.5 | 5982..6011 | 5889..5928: 1.9 angstrom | 20.5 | 19.5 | 20.5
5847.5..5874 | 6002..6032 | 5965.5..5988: -0.1 angstrom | 21.1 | 20.9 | 20.7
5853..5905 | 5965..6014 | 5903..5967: -3.8 angstrom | 19.5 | 21.3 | 20.7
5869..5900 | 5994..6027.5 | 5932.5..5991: -4.3 angstrom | 18.8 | 21.3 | 20.5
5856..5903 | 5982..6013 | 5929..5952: -1.3 angstrom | 19.4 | 21.2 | 20.5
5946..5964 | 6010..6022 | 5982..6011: 0.9 angstrom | 21.6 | 20.5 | 21.1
